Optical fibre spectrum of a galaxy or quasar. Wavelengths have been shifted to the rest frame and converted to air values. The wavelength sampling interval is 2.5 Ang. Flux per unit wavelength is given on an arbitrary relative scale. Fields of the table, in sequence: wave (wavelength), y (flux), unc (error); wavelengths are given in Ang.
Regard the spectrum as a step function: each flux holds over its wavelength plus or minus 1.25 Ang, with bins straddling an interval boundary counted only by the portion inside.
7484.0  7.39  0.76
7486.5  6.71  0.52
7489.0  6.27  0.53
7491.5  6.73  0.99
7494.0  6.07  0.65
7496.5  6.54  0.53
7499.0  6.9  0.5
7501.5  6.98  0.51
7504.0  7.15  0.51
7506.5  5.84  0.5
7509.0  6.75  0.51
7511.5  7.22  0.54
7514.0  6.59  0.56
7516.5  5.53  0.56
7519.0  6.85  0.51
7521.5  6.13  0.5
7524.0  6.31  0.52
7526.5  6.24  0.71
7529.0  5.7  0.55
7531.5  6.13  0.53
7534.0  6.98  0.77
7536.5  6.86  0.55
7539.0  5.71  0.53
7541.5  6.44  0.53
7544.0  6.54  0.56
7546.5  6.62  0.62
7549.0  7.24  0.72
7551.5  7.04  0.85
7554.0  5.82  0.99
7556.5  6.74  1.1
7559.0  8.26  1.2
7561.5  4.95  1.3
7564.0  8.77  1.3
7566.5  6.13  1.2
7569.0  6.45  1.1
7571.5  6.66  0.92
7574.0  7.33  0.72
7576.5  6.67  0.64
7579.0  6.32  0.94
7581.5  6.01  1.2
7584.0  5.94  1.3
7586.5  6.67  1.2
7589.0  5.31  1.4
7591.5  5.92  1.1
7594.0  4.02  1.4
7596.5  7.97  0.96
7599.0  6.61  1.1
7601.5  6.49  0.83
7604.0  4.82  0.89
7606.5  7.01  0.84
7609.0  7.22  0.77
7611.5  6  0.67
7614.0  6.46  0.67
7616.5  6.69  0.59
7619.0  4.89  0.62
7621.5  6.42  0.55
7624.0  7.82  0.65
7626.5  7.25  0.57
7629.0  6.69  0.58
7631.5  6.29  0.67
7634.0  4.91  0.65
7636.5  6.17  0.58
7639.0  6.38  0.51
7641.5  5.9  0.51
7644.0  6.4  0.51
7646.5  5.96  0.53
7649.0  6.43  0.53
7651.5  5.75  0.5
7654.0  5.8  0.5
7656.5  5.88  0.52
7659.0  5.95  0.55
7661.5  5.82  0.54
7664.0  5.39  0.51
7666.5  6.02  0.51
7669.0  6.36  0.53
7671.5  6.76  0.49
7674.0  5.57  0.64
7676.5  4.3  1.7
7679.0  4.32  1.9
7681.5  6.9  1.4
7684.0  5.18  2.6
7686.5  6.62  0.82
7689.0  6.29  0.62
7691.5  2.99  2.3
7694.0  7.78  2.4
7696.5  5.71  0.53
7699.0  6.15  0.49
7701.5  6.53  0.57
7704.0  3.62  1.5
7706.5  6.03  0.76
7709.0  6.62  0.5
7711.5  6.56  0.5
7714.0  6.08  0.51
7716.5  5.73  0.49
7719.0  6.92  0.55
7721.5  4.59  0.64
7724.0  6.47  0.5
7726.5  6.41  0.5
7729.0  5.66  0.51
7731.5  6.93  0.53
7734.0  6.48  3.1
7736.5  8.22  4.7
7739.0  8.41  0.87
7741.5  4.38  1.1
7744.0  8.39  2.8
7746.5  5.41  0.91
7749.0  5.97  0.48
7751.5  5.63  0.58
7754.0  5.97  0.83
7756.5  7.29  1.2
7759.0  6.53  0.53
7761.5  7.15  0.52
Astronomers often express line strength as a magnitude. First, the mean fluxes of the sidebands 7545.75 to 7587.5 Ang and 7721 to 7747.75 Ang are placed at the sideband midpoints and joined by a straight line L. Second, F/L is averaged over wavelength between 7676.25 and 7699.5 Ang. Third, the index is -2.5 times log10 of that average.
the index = 0.163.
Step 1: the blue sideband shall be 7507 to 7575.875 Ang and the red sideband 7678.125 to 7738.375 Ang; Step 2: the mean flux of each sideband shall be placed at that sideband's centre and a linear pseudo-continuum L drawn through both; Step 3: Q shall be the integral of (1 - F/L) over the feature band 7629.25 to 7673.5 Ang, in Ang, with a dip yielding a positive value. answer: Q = 1.6 Ang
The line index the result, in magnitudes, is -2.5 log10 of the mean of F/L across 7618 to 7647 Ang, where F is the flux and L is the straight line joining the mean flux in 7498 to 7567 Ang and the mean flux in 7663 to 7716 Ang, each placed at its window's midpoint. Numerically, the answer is -0.03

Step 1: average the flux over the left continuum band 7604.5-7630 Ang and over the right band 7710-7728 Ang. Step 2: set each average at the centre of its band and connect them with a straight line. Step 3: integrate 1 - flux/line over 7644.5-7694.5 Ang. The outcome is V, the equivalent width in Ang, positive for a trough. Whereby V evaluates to 4.43 Ang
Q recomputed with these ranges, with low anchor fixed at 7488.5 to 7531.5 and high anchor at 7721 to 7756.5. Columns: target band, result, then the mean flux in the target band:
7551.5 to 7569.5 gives -0.9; 6.76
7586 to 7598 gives 0.9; 5.95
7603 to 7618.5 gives 0.3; 6.32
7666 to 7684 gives 2.1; 5.7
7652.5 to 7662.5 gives 0.9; 5.86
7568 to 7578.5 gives -0.5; 6.75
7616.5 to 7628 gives -0.3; 6.61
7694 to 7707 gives 1.3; 5.79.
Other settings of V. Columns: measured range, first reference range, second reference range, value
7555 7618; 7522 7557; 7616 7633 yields 0.5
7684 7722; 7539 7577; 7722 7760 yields 3.9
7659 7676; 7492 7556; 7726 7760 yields 1.6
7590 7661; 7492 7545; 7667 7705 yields -2.9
